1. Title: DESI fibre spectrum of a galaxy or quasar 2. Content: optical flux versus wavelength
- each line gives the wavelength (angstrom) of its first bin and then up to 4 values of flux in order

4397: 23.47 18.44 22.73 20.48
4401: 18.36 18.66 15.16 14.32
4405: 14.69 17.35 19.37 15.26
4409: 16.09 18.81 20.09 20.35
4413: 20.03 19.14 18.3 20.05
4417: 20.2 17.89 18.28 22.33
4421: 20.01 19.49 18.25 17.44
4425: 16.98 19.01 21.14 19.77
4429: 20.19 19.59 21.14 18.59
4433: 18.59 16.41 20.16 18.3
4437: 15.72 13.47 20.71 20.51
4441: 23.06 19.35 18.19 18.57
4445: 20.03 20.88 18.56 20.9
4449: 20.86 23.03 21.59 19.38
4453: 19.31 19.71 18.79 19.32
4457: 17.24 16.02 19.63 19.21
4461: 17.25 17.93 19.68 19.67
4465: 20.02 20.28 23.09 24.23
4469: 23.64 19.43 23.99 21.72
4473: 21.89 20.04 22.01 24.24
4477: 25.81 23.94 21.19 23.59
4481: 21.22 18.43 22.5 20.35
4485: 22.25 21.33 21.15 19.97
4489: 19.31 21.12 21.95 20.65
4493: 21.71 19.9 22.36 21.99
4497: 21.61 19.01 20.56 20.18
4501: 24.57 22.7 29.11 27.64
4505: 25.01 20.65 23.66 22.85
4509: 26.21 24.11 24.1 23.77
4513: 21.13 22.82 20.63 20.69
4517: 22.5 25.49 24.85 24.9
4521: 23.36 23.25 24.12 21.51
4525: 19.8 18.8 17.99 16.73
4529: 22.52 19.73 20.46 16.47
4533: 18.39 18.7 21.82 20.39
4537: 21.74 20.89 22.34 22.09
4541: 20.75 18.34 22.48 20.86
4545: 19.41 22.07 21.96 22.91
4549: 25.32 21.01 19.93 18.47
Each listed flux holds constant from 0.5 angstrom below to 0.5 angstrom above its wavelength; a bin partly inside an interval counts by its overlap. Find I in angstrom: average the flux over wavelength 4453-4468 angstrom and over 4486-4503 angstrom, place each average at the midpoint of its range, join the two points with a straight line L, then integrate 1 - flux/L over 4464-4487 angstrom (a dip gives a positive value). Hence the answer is -2.0 angstrom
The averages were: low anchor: 19.3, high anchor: 21.4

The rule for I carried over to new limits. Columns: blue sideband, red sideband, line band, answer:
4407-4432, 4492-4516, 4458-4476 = 0.4 angstrom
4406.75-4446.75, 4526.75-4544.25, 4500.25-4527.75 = -4.4 angstrom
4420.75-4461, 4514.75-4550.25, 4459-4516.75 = -4.7 angstrom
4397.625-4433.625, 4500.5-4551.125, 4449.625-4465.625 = 0.6 angstrom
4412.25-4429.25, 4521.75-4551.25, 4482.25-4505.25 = -2.0 angstrom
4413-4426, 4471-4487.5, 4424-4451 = 0.8 angstrom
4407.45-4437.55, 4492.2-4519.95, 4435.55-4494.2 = 1.4 angstrom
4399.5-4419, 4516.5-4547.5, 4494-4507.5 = -1.7 angstrom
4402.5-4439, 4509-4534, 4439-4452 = -0.8 angstrom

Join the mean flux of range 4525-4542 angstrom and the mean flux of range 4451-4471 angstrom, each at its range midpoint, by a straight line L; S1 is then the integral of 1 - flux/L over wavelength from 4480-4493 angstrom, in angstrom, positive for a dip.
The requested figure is -0.7 angstrom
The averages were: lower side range 19.8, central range 21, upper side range 19.9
